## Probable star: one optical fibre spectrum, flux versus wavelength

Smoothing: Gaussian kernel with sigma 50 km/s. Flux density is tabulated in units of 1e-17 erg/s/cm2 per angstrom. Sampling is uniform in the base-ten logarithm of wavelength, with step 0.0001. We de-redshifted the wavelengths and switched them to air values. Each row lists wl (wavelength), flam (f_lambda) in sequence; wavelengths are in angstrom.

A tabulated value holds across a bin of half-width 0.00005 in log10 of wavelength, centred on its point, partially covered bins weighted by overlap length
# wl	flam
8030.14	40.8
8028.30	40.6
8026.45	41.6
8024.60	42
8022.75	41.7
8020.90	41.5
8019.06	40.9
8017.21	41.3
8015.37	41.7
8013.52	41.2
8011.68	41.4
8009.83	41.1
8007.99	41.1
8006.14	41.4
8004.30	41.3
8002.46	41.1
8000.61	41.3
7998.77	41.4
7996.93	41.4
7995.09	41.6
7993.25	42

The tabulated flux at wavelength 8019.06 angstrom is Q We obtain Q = 40.9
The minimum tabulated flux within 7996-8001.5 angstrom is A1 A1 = 41.3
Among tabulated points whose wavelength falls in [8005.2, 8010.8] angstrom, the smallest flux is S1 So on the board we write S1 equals 41.1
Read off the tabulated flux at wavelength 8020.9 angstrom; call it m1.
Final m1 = 41.5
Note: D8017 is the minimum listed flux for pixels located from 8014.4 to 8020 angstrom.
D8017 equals 40.9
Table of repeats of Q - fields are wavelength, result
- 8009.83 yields 41.1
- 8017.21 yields 41.3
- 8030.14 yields 40.8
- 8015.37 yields 41.7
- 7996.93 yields 41.4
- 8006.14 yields 41.4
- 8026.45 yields 41.6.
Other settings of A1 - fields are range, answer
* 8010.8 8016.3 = 41.2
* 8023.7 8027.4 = 41.6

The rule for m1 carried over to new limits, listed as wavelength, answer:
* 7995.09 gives 41.6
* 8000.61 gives 41.3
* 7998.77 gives 41.4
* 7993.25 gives 42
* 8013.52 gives 41.2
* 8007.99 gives 41.1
